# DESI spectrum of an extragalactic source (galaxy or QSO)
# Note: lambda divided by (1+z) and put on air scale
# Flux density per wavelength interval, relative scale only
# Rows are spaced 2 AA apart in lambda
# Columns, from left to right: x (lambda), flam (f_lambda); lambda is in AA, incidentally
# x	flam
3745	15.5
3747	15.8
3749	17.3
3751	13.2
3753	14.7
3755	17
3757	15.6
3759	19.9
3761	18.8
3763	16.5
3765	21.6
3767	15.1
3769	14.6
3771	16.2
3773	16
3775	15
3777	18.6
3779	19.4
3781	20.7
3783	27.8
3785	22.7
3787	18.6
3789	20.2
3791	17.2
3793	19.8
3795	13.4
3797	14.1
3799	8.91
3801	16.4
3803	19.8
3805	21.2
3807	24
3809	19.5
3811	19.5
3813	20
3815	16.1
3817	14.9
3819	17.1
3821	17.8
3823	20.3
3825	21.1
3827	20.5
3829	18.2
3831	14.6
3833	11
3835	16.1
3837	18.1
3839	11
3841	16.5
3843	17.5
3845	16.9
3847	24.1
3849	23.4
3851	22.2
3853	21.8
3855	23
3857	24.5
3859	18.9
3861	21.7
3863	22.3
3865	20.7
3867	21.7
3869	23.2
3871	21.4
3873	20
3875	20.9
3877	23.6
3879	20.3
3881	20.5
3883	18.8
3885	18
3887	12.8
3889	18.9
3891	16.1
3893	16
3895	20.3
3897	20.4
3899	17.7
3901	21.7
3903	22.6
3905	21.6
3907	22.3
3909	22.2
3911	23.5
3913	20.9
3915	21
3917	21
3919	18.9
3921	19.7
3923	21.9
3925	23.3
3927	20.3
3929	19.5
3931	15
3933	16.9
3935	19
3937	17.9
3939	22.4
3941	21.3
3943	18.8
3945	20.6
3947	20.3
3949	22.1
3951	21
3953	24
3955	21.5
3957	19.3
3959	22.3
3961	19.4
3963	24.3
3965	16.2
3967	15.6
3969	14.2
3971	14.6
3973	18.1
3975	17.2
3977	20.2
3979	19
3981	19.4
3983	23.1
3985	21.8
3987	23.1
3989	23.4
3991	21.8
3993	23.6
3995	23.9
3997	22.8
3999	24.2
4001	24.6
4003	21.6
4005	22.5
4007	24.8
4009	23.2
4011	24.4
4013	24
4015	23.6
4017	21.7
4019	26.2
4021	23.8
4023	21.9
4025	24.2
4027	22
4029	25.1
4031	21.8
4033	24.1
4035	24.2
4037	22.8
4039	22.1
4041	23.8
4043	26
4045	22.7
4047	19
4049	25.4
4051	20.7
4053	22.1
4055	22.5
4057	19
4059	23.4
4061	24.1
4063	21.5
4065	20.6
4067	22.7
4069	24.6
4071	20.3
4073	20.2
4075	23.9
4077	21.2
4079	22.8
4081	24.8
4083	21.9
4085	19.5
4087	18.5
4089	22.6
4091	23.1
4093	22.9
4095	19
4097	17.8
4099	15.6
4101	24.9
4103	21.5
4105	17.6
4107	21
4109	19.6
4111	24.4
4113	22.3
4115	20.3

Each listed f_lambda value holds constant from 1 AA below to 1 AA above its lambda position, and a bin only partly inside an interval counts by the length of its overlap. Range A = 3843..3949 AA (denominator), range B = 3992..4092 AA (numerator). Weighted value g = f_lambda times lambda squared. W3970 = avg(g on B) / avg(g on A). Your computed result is 1.2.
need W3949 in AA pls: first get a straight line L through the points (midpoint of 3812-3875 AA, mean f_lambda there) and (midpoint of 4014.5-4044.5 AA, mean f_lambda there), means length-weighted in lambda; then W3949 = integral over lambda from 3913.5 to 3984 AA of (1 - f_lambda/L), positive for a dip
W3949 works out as 6.4 AA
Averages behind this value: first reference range 19.3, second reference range 23.5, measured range 19.7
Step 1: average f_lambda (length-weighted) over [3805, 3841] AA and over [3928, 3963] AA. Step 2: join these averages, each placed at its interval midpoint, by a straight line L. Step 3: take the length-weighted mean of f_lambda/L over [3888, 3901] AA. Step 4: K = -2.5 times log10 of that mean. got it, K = 0.04 mag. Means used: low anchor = 17.7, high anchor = 20.2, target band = 18.5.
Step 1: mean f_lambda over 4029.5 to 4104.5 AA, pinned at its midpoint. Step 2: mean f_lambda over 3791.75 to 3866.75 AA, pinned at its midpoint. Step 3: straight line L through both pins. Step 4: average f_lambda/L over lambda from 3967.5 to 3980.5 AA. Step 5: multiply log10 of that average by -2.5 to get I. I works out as 0.20 mag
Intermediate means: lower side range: 18.6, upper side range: 22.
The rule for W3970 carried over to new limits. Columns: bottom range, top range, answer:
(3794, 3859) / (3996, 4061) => 1.40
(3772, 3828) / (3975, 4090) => 1.37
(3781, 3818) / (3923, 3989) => 1.15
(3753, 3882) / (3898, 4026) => 1.21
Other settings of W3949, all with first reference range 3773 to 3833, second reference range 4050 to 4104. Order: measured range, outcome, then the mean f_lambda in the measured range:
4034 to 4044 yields -1.3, 23.8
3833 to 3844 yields 2.0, 15.4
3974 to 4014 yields -3.6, 22.4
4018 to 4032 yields -1.8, 23.6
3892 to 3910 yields -0.9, 20.5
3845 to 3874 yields -4.4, 21.9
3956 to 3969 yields 0.7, 19.1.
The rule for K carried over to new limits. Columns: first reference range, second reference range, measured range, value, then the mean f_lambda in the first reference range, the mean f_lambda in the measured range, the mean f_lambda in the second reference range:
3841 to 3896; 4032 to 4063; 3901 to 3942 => 0.022 mag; 20.3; 20.6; 22.8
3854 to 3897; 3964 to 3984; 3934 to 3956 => -0.130 mag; 20.2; 20.8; 17.8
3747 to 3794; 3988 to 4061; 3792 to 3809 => 0.081 mag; 18.1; 17.3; 23.1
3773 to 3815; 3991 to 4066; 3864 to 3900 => 0.044 mag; 18.7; 19.5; 23.1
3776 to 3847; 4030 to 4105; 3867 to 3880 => -0.138 mag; 18.1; 21.6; 21.9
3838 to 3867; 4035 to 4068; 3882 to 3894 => 0.231 mag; 20.4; 16.8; 22.5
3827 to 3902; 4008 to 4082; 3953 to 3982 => 0.135 mag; 19.3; 18.8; 22.9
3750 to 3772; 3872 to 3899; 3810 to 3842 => 0.048 mag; 16.7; 17.1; 18.9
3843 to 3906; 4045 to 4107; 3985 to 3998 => -0.096 mag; 20.5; 23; 21.5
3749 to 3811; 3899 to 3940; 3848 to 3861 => -0.155 mag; 17.9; 22.3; 20.5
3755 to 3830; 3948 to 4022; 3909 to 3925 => -0.043 mag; 18.3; 21.2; 21.5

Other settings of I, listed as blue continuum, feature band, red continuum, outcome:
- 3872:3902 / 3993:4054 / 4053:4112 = -0.13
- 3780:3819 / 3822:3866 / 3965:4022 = 0.00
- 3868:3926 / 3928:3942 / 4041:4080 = 0.11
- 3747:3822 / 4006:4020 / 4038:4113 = -0.15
